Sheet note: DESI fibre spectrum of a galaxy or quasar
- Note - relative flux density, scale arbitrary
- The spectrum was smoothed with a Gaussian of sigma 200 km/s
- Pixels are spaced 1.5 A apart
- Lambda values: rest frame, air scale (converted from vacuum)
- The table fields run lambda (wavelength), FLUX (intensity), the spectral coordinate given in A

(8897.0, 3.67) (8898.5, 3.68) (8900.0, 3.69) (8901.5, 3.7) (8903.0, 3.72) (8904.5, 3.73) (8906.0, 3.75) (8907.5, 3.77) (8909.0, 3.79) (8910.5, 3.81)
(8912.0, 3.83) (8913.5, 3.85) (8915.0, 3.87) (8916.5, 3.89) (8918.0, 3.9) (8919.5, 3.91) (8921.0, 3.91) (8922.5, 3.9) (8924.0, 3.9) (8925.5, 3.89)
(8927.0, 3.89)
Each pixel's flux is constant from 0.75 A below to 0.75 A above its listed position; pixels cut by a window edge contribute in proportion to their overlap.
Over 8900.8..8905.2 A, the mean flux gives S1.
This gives 3.72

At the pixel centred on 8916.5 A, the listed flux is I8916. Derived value 3.89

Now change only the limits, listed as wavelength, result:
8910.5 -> 3.81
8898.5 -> 3.68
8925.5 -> 3.89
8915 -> 3.87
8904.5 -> 3.73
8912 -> 3.83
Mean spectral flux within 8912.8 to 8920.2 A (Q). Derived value 3.88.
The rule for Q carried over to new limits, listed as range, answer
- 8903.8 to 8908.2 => 3.75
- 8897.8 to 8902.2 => 3.69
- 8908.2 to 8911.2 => 3.8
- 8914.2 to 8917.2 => 3.88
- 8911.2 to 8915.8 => 3.85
